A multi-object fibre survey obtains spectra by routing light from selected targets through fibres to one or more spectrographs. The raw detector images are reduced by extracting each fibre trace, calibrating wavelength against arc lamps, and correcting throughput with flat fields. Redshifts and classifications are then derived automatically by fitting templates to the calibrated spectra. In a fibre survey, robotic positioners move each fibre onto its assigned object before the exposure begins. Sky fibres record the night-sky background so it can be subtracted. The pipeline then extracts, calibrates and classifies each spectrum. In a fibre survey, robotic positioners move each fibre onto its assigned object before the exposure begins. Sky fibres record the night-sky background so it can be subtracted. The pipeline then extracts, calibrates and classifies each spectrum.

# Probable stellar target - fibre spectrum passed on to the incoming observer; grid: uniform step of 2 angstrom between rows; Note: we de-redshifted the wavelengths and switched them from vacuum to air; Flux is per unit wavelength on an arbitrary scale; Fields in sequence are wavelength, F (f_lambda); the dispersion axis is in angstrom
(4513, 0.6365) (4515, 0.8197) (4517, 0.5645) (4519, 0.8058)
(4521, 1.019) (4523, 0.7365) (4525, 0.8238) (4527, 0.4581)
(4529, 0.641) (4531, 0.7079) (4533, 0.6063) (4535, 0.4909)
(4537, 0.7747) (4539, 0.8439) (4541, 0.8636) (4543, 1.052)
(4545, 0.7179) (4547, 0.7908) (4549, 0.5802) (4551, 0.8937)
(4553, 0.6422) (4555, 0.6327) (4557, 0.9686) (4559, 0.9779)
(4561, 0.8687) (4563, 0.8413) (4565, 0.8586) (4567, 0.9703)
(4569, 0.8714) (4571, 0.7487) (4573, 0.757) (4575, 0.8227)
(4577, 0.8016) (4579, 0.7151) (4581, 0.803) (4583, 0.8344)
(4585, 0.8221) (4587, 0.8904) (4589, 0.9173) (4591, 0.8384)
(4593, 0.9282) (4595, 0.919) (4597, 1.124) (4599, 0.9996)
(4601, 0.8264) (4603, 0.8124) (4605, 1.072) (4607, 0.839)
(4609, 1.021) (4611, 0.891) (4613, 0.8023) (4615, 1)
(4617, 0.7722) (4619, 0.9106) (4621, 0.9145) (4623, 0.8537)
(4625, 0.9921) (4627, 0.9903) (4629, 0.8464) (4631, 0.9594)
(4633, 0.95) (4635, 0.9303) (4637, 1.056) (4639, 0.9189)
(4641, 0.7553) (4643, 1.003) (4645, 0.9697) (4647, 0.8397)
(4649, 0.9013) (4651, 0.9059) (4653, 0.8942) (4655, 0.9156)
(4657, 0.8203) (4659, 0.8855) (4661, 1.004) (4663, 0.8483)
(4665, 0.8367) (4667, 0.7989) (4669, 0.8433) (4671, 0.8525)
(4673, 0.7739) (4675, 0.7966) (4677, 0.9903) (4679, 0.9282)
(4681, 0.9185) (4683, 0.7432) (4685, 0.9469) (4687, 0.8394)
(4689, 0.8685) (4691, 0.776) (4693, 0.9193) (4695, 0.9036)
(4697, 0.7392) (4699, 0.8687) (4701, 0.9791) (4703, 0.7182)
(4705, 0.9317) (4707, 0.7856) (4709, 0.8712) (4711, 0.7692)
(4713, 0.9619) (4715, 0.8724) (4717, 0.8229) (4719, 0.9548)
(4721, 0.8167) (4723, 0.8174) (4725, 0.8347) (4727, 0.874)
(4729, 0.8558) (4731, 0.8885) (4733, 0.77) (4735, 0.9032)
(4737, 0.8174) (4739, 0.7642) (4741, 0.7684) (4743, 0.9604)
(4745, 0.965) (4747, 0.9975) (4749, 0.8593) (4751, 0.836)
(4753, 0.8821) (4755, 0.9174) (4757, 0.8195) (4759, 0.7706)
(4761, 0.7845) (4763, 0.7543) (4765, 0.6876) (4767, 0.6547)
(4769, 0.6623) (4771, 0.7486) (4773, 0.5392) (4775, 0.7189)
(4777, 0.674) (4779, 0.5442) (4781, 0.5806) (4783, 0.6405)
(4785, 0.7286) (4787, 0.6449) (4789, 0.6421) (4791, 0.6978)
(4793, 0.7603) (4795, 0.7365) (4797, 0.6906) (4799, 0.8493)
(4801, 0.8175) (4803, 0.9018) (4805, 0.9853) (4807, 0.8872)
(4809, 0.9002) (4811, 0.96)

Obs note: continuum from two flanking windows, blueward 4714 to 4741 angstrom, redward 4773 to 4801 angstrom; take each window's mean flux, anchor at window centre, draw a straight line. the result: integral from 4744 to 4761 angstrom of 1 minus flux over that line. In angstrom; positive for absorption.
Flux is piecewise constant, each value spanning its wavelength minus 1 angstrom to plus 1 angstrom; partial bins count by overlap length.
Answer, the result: -2.2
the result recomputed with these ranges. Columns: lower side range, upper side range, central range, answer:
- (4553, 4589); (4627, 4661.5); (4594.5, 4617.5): -1.5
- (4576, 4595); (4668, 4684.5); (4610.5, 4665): -3.5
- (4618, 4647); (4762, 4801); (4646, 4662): 0.0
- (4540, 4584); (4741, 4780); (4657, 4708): -4.2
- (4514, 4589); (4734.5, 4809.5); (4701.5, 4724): -2.1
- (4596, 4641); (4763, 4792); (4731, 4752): -4.3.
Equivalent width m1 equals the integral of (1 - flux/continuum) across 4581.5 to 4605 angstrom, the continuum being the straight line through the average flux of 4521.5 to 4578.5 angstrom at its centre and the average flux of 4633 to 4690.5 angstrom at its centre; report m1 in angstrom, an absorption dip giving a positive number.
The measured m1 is -2.5 angstrom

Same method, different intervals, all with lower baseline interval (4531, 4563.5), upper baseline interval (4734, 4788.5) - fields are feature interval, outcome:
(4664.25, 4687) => -2.6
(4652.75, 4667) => -2.0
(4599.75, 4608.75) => -1.5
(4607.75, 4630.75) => -4.0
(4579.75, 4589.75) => -0.9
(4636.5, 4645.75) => -1.9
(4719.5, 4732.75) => -1.4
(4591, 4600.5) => -2.3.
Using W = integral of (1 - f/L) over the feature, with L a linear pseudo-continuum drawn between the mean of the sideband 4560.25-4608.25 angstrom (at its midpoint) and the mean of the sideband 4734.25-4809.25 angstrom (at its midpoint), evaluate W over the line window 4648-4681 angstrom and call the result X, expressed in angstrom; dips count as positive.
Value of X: -1.8 angstrom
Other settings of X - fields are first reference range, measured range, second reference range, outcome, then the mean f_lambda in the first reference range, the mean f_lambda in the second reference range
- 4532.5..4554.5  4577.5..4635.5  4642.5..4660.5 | -4.22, 0.751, 0.904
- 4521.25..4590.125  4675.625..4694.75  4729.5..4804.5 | -2.55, 0.789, 0.769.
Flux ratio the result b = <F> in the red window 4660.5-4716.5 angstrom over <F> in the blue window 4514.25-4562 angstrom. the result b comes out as 1.13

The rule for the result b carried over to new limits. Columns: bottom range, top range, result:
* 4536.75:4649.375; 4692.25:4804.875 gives 0.91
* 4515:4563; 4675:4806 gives 1.06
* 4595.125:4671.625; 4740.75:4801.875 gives 0.83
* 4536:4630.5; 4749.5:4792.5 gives 0.82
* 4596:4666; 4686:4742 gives 0.92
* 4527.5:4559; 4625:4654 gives 1.23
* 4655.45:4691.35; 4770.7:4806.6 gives 0.83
